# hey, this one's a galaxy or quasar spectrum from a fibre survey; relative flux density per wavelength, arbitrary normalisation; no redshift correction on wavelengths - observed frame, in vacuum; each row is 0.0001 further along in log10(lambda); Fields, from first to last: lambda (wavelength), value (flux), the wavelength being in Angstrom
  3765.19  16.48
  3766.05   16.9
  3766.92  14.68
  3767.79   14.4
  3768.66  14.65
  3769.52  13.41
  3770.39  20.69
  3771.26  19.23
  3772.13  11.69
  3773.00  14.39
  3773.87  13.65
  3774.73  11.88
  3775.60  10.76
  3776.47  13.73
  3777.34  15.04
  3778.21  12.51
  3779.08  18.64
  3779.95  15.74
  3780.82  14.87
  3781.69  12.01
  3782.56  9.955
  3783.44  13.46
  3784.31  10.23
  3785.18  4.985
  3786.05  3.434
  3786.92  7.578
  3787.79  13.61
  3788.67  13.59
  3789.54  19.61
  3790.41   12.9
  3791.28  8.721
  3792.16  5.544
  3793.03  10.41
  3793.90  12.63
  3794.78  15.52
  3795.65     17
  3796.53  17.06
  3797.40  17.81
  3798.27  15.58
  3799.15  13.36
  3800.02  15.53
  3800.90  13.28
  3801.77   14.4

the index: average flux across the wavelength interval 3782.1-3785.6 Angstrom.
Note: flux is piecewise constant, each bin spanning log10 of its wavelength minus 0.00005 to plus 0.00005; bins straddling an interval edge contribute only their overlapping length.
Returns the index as 9.68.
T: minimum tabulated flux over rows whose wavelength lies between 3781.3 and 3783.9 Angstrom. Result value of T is 9.955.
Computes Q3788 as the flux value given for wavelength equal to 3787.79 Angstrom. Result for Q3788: 13.61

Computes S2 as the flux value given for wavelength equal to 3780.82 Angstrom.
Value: 14.87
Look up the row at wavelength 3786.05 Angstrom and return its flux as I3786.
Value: 3.434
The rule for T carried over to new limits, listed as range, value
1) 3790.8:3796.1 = 5.544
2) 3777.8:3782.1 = 12.01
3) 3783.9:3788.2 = 3.434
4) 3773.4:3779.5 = 10.76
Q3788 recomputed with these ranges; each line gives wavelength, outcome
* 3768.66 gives 14.65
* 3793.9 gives 12.63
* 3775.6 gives 10.76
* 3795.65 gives 17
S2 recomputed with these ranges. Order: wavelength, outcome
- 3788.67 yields 13.59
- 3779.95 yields 15.74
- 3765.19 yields 16.48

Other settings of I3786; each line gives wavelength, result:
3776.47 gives 13.73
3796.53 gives 17.06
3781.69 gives 12.01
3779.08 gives 18.64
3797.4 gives 17.81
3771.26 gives 19.23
